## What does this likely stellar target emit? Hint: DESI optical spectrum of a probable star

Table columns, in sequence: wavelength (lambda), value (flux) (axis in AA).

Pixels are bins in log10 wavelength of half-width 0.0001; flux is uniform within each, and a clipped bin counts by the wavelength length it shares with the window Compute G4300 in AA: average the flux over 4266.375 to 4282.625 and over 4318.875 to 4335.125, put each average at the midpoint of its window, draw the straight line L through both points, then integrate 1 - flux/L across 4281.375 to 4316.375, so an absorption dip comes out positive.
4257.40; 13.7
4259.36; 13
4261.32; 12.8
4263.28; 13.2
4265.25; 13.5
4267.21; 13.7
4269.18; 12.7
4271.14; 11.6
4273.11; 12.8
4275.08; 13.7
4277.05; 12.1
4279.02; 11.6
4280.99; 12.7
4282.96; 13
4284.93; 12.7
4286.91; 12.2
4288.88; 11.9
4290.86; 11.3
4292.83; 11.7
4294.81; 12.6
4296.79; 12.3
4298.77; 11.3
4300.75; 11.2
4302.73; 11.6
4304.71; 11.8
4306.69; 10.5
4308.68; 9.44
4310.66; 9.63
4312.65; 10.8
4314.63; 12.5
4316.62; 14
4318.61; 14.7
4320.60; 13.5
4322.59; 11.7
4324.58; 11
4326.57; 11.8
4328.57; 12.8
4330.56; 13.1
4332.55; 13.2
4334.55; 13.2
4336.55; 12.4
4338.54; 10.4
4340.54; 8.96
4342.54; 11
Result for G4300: 2.7 AA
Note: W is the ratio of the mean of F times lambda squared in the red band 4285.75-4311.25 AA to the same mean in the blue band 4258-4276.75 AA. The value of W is 0.89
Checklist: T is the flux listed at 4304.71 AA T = 11.8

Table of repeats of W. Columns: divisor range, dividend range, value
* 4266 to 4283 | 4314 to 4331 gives 1.03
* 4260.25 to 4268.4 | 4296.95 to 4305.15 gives 0.88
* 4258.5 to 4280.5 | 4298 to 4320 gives 0.93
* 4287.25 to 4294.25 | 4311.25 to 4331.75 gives 1.08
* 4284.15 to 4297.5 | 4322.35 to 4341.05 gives 1.01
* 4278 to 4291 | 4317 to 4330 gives 1.05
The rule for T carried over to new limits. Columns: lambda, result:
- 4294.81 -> 12.6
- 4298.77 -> 11.3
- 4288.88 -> 11.9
